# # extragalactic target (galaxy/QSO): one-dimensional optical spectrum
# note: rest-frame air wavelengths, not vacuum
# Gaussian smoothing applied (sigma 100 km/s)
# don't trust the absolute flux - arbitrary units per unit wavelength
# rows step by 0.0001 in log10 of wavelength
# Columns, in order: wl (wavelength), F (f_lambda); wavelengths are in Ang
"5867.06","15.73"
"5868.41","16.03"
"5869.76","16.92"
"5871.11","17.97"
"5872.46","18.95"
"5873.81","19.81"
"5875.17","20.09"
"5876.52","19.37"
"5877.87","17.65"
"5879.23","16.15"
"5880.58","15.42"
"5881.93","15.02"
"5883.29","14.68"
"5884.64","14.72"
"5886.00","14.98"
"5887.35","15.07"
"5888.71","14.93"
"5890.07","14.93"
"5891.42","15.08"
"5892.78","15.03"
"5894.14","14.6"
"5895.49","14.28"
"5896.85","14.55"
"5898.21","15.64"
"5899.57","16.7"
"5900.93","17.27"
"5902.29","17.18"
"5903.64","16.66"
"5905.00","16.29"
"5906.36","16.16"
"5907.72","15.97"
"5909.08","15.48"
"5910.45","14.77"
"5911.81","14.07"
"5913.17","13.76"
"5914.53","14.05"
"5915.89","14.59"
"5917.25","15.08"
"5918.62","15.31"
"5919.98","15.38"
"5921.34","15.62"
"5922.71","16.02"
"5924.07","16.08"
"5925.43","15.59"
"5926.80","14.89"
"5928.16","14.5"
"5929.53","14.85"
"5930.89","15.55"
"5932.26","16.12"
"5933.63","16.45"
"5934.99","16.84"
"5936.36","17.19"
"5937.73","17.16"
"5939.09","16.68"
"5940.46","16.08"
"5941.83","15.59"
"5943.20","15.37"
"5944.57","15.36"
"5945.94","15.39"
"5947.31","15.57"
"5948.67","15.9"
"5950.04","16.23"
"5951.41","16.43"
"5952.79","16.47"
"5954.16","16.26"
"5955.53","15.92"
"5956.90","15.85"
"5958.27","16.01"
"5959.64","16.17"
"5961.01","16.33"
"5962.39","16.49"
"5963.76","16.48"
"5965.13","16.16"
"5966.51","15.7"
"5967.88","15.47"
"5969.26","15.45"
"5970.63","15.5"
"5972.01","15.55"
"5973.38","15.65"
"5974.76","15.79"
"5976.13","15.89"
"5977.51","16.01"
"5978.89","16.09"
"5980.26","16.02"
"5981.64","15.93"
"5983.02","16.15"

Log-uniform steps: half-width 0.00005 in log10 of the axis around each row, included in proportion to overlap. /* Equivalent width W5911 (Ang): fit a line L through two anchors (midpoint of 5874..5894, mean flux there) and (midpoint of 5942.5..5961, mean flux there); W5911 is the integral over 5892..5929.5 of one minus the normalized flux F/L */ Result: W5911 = 1.4 Ang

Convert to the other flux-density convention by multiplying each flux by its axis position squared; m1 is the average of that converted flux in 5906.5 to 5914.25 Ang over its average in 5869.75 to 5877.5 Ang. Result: 0.8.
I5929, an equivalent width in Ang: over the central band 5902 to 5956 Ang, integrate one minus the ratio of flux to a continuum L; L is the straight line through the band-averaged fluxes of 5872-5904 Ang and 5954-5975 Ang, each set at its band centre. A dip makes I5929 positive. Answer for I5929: 1.1 Ang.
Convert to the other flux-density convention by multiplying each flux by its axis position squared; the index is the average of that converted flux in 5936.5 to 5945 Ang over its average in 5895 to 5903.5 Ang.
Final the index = 1.02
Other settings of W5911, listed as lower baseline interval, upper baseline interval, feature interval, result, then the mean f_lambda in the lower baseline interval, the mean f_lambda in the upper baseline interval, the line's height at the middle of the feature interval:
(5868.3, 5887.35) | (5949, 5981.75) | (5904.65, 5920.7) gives 1.5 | 16.9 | 16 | 16.6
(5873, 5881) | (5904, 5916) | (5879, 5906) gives 2.0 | 18.2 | 15.1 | 16.7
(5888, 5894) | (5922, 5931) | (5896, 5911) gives -1.0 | 14.9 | 15.3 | 15.1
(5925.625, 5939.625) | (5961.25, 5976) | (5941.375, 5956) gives 0.1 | 16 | 15.8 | 15.9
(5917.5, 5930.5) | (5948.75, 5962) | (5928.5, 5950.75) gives -0.3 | 15.4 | 16.2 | 15.8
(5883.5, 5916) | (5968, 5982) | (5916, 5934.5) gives 0.0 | 15.3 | 15.8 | 15.4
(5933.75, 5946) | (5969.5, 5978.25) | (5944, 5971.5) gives 0.0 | 16.2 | 15.7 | 16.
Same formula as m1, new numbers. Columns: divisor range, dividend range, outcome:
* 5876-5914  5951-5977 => 1.05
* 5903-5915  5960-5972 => 1.06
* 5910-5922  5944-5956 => 1.09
